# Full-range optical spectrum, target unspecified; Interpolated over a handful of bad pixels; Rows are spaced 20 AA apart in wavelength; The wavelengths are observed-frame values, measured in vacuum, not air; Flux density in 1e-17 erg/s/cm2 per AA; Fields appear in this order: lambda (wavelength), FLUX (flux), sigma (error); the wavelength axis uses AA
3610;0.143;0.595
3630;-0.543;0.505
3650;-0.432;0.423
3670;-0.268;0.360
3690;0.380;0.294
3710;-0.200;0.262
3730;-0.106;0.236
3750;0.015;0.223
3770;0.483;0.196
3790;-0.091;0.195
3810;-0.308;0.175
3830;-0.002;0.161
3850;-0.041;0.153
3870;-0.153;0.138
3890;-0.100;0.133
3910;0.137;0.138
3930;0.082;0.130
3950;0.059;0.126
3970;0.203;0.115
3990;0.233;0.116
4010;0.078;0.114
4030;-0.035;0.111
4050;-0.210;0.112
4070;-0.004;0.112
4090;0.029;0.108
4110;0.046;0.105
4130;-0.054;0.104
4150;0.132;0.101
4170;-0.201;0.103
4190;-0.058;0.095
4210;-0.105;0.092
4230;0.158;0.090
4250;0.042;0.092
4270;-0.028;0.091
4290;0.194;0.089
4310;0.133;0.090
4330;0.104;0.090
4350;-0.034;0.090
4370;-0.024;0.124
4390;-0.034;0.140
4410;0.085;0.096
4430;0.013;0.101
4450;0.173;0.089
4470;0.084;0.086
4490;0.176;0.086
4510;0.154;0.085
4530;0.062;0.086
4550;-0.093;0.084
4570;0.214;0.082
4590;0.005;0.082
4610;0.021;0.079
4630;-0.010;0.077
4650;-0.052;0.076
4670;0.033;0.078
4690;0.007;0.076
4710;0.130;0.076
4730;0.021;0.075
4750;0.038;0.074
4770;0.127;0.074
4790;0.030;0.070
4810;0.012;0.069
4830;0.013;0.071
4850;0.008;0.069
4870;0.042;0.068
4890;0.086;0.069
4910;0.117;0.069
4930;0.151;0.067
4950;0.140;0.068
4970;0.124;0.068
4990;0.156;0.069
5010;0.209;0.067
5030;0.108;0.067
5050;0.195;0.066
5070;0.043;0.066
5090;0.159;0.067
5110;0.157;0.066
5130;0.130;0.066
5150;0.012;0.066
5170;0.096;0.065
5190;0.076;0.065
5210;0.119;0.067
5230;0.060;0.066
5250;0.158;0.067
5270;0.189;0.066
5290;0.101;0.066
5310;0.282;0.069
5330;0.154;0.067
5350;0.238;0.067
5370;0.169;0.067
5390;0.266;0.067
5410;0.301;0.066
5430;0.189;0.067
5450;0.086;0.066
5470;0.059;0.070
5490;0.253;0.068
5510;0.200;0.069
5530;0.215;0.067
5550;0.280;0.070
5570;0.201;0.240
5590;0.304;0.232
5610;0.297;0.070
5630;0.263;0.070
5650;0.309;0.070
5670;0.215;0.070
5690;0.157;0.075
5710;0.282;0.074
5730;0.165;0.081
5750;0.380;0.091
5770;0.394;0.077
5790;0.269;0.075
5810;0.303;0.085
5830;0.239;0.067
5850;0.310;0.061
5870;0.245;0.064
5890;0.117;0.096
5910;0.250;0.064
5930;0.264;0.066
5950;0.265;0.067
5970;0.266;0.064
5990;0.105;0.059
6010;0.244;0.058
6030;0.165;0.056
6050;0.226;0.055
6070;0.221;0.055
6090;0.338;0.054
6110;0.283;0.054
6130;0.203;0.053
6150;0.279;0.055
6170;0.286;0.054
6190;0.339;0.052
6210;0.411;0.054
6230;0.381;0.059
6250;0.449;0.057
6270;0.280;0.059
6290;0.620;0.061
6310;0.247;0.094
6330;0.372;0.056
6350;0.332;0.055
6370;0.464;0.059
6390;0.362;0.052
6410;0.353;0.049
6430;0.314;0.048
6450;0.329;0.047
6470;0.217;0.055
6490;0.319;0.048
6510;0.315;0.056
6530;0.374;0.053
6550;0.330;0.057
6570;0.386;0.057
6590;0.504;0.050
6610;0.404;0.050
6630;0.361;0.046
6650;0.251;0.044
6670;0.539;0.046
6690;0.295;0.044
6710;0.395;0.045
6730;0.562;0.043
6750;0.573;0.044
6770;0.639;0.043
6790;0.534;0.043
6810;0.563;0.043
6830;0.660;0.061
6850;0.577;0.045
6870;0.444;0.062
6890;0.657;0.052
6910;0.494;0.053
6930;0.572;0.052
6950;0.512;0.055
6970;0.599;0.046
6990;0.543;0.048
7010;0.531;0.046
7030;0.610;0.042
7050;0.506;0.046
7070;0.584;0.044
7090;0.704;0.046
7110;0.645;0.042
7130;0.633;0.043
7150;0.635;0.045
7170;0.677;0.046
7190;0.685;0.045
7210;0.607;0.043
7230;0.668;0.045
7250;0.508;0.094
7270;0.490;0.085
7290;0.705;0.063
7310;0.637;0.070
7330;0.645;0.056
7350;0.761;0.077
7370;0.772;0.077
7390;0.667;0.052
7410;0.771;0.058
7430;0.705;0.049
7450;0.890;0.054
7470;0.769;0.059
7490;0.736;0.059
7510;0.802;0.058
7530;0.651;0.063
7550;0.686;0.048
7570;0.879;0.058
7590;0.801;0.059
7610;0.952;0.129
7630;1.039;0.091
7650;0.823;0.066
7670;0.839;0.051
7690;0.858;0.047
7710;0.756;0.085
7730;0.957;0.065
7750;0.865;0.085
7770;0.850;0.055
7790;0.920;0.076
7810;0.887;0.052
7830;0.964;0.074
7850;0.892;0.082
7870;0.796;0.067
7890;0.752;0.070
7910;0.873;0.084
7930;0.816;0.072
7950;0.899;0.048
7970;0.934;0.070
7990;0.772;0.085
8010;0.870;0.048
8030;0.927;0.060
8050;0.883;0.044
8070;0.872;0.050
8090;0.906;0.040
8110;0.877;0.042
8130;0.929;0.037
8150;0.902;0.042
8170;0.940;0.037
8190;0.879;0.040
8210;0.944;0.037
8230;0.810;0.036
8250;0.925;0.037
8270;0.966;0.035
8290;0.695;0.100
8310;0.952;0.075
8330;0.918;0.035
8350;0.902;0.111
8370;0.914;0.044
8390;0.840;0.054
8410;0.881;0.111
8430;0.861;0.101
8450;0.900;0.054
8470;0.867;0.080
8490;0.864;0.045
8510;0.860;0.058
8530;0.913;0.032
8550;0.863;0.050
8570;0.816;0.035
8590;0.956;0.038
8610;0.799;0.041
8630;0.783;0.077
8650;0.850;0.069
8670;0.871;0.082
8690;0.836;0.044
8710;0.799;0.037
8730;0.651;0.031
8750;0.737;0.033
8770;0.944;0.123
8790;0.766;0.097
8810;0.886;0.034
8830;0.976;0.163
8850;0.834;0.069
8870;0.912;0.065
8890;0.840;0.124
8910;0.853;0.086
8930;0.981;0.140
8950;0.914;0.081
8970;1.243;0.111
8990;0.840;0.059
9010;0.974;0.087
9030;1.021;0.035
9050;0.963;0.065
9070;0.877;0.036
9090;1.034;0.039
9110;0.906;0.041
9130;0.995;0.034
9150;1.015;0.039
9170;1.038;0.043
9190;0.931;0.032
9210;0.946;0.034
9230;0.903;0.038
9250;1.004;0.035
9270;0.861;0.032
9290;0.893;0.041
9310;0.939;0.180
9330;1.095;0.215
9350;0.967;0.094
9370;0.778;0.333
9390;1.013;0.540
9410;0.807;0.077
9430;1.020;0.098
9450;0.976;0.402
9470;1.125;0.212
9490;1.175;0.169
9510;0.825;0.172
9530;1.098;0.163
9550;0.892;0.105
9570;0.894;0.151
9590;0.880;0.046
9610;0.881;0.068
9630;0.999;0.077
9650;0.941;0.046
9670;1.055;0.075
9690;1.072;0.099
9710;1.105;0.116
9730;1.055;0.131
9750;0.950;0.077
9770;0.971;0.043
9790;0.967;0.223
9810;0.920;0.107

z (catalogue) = 0.69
